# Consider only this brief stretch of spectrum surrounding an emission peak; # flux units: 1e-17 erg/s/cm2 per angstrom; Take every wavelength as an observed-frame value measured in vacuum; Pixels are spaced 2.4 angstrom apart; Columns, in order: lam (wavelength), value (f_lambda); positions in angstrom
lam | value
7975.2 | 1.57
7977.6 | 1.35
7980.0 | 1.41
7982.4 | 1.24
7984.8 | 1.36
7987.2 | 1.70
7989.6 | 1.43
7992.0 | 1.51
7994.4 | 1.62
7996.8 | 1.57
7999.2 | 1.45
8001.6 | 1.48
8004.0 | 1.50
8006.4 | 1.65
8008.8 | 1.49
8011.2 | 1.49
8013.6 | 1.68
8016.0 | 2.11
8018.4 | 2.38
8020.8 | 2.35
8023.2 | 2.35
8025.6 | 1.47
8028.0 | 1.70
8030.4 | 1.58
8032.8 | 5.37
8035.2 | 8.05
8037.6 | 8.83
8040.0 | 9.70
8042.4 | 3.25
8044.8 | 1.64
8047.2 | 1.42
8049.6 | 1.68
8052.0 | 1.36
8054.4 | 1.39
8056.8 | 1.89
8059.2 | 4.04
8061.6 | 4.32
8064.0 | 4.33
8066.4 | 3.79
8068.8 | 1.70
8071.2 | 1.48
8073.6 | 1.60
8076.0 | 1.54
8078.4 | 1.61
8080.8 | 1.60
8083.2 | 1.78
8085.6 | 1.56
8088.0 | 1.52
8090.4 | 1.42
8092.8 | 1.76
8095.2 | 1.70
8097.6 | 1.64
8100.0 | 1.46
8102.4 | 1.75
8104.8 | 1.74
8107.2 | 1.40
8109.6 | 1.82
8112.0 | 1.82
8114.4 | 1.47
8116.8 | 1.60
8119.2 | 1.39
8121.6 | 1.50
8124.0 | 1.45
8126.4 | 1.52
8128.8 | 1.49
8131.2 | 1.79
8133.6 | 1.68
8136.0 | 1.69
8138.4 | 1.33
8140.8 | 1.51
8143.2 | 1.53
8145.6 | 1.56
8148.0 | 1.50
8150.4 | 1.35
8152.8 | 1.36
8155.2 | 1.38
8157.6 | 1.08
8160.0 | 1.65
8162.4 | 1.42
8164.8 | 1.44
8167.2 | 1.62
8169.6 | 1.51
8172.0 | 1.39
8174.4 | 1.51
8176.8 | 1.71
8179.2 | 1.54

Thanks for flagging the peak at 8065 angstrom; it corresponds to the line [N II] 6583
